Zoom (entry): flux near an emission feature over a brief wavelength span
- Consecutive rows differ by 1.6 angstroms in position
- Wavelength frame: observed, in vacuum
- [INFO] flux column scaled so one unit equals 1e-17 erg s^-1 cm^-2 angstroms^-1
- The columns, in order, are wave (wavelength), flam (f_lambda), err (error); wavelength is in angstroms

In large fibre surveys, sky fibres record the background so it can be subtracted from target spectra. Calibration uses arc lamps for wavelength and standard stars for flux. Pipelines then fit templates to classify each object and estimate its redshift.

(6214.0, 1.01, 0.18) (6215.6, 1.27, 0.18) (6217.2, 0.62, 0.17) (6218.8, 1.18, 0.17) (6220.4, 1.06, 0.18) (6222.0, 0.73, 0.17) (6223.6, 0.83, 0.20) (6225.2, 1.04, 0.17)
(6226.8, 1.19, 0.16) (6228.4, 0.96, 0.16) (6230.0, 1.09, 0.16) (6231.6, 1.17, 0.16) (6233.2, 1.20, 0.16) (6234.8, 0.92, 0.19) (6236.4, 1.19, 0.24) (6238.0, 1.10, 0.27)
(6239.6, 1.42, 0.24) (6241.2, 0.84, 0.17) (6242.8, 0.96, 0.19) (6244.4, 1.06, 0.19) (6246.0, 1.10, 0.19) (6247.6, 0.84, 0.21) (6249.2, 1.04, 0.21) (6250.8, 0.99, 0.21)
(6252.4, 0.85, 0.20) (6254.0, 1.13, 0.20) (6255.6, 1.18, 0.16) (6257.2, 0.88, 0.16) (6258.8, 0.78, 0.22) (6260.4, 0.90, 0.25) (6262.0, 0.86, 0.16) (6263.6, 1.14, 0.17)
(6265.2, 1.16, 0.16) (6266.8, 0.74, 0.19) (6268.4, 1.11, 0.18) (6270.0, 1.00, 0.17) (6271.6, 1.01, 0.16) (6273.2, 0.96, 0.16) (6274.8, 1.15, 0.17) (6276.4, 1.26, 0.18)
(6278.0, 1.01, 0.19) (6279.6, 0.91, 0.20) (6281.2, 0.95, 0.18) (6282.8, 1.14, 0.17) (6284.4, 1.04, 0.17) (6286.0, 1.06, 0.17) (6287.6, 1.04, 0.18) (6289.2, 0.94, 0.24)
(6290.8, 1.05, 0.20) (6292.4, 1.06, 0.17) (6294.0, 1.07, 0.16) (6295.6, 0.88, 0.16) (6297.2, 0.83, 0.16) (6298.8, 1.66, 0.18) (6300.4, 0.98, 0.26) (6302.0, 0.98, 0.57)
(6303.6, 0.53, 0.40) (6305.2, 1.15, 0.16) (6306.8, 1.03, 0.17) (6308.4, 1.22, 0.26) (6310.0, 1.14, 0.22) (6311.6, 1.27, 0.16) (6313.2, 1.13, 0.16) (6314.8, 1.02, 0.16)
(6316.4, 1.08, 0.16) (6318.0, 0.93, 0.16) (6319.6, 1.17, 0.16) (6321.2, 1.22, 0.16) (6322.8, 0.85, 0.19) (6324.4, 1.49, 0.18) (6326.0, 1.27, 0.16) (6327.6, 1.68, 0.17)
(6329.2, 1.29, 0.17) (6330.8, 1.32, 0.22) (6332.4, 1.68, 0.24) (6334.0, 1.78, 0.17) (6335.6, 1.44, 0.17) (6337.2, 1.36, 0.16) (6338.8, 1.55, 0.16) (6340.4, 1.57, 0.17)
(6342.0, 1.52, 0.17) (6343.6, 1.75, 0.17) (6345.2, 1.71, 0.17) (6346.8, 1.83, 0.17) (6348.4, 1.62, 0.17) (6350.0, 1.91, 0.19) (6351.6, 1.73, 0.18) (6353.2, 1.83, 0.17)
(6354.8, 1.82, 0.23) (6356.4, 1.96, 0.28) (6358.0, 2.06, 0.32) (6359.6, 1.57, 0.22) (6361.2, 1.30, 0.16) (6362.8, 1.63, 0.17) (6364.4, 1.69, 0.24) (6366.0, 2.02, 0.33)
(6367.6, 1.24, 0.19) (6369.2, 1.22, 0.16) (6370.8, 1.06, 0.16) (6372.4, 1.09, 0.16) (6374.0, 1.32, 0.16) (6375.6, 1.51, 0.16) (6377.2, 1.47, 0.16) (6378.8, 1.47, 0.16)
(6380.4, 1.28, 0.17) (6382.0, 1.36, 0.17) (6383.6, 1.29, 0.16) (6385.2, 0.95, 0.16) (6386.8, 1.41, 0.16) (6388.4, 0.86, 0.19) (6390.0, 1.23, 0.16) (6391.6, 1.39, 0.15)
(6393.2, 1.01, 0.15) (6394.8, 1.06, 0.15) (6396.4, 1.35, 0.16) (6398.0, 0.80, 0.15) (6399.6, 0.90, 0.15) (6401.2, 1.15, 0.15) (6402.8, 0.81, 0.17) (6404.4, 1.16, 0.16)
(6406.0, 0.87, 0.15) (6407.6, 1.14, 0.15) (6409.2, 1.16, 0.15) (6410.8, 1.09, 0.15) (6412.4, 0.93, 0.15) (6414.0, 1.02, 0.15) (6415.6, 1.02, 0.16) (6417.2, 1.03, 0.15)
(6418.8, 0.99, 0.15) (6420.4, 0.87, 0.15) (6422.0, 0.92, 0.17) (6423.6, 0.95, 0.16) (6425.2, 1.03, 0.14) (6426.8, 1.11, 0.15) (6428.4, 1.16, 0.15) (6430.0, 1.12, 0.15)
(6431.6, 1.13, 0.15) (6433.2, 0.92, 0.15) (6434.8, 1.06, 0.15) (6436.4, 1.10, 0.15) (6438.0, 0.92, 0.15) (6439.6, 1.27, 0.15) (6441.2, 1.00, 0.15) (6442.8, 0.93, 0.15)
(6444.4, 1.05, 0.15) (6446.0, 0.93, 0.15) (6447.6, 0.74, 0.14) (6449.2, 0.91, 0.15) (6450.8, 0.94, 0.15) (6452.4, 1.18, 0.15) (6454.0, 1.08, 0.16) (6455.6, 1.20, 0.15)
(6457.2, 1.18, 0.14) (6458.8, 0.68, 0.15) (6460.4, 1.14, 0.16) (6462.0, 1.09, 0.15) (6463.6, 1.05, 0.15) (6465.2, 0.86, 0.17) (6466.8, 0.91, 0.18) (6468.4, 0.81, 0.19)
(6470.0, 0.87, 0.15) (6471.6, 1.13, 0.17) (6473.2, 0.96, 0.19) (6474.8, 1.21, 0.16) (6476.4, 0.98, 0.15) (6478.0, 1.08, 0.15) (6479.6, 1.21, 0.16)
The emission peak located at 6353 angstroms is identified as Mg II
